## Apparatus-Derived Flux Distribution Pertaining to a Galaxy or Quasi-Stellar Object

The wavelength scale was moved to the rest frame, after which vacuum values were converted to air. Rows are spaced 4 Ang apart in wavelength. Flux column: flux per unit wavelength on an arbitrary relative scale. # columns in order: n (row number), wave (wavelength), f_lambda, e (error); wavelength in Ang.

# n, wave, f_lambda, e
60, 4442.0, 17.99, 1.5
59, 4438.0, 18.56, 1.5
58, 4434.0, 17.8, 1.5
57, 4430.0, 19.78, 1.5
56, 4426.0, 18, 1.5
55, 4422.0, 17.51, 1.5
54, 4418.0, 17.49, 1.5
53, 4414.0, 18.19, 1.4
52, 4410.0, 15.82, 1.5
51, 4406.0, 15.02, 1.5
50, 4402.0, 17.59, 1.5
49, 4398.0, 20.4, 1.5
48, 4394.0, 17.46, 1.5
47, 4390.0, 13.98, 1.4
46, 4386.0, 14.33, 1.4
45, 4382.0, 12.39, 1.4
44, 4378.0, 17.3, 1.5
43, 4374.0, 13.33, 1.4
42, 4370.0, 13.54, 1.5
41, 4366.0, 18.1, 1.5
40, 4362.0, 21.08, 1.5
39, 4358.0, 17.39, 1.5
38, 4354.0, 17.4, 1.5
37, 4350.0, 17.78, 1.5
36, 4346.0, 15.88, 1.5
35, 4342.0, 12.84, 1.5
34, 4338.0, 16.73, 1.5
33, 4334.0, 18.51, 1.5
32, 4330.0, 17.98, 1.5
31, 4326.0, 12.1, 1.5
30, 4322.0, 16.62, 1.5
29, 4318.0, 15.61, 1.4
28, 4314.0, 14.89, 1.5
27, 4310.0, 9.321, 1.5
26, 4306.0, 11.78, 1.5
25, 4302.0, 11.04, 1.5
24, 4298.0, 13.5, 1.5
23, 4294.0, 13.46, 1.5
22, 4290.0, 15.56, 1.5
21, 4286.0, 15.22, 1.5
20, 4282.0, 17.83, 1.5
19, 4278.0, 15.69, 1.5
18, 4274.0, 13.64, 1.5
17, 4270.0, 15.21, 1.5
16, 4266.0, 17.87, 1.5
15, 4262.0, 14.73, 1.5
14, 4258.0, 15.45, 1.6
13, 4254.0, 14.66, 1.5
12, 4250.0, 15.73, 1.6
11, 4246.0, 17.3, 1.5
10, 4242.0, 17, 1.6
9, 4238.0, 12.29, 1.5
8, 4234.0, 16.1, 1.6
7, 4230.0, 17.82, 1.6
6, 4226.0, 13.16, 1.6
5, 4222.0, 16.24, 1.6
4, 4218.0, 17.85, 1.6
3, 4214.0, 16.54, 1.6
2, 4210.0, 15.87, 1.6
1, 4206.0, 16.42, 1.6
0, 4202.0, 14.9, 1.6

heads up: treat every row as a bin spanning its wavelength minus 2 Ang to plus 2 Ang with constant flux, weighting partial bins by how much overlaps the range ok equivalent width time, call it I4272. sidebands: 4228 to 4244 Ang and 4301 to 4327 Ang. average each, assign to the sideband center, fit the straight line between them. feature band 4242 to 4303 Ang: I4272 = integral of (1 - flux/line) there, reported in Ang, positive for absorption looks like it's -2.8 Ang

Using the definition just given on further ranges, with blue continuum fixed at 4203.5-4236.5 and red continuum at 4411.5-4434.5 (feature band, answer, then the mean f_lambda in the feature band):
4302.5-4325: 4.8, 13.4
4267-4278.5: 1.2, 15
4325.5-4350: 1.7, 16.1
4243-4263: 1.0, 15.7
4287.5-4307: 4.3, 13.2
